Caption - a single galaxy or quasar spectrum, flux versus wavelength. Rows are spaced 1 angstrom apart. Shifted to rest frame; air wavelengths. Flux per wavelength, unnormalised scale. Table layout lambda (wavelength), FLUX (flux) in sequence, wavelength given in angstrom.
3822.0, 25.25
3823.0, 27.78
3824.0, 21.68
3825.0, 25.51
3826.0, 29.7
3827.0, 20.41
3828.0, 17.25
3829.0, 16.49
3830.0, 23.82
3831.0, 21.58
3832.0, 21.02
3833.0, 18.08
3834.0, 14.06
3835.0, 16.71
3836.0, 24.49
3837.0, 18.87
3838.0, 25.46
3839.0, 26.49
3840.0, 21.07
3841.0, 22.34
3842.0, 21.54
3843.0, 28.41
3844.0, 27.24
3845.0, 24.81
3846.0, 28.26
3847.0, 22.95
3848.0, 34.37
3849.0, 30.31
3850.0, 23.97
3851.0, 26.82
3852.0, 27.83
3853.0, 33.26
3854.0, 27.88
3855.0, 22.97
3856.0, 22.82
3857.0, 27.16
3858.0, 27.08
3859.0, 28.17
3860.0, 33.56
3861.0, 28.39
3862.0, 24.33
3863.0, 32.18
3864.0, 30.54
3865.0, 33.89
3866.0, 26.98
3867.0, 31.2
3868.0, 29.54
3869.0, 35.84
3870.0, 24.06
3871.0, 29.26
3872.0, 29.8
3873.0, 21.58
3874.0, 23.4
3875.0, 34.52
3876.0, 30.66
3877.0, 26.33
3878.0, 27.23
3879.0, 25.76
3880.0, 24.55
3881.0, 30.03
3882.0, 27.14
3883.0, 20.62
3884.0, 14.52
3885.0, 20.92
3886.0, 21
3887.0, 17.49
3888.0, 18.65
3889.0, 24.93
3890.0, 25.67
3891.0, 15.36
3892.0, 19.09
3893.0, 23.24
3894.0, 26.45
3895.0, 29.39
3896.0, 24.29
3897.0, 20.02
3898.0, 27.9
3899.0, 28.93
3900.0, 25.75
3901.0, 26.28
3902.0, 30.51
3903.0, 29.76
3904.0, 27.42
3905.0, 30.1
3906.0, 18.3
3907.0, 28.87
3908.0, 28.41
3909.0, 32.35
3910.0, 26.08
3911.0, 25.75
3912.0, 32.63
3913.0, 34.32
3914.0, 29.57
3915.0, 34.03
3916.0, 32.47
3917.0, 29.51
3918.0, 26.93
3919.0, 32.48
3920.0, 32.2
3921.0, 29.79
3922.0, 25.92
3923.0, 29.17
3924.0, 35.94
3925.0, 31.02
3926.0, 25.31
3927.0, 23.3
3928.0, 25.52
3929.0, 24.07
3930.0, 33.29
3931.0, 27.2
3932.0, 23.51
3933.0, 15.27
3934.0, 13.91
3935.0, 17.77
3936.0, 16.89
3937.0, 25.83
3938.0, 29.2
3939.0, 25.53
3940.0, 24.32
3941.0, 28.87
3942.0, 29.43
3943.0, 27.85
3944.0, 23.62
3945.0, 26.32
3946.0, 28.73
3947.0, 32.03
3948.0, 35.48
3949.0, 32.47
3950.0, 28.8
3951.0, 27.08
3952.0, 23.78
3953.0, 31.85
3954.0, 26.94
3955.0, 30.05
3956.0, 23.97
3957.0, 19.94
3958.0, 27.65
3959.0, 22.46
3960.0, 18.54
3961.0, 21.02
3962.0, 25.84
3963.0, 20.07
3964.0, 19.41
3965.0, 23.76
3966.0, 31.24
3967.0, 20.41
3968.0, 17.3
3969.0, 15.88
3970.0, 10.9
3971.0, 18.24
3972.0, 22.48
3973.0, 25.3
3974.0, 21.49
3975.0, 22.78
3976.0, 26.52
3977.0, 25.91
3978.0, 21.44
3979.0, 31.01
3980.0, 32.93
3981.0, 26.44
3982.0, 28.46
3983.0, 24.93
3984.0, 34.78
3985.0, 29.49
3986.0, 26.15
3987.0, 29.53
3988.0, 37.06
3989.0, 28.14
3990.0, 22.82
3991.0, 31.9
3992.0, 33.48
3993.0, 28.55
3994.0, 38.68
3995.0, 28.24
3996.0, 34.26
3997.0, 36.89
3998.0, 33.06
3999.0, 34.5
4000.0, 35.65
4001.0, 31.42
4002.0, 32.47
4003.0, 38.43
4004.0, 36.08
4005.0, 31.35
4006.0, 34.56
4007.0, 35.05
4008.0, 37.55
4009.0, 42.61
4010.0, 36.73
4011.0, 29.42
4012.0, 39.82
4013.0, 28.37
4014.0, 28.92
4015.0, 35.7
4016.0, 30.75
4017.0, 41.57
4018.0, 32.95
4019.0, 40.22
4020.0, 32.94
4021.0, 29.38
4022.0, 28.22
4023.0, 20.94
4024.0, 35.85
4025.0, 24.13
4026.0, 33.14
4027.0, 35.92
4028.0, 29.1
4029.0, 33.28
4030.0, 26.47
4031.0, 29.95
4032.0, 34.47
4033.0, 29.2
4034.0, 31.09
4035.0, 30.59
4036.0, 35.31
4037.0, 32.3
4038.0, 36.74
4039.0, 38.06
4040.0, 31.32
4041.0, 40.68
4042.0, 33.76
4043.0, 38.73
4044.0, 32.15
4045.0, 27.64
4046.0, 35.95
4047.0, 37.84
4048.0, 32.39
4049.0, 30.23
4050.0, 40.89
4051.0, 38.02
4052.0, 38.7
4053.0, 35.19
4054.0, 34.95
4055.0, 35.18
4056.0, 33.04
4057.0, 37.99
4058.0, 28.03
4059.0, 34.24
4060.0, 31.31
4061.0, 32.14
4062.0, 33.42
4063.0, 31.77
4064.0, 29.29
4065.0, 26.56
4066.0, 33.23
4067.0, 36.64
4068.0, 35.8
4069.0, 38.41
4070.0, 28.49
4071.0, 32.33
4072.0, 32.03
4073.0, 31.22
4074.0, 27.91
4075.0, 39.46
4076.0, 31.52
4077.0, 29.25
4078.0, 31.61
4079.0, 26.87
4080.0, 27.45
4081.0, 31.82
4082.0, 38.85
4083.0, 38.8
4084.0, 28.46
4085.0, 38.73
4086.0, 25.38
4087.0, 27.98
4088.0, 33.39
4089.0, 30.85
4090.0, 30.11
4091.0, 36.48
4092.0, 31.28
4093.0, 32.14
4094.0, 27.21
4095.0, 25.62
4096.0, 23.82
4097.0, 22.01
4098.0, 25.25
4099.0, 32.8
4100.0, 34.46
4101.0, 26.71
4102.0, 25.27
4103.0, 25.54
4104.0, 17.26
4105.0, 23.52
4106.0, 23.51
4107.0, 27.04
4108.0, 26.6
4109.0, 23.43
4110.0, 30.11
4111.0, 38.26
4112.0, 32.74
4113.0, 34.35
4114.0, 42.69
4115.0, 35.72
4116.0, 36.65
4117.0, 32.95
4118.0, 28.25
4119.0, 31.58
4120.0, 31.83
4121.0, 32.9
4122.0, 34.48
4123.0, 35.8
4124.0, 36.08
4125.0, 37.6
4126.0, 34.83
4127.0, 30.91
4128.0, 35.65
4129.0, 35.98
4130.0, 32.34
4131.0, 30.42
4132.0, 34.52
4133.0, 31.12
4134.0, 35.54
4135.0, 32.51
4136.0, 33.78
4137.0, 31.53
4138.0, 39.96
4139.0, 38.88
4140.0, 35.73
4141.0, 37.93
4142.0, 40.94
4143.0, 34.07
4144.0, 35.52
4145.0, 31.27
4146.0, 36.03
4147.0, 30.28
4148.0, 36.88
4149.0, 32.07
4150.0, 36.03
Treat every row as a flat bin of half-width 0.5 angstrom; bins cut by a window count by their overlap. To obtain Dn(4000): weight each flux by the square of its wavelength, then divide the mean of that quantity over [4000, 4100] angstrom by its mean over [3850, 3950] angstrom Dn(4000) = 1.31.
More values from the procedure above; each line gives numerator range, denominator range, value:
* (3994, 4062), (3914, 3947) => 1.32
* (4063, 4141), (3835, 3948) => 1.33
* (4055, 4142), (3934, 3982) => 1.38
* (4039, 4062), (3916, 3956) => 1.35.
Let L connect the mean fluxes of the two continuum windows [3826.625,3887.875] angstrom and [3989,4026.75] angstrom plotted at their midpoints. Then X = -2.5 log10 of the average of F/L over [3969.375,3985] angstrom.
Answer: 0.25 mag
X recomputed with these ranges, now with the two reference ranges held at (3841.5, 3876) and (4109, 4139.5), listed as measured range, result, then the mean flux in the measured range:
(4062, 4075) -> 0.019 mag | 32.3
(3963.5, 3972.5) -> 0.464 mag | 20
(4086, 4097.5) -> 0.153 mag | 29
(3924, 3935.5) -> 0.224 mag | 24.2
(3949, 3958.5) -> 0.125 mag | 27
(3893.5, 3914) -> 0.055 mag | 27.7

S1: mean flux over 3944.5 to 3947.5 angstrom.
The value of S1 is 29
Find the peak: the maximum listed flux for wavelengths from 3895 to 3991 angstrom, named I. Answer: 37.06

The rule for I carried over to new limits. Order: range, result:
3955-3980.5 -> 32.93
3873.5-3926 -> 35.94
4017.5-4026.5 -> 40.22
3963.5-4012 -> 42.61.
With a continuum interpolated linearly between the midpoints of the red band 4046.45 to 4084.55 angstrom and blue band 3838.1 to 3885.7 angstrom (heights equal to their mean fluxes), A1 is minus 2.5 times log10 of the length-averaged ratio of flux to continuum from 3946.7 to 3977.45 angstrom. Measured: 0.24 mag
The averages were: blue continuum 27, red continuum 33.2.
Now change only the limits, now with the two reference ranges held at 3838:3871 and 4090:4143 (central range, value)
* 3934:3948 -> 0.13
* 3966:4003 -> 0.07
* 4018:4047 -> -0.07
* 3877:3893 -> 0.25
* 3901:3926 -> -0.04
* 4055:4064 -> -0.06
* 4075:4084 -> -0.03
